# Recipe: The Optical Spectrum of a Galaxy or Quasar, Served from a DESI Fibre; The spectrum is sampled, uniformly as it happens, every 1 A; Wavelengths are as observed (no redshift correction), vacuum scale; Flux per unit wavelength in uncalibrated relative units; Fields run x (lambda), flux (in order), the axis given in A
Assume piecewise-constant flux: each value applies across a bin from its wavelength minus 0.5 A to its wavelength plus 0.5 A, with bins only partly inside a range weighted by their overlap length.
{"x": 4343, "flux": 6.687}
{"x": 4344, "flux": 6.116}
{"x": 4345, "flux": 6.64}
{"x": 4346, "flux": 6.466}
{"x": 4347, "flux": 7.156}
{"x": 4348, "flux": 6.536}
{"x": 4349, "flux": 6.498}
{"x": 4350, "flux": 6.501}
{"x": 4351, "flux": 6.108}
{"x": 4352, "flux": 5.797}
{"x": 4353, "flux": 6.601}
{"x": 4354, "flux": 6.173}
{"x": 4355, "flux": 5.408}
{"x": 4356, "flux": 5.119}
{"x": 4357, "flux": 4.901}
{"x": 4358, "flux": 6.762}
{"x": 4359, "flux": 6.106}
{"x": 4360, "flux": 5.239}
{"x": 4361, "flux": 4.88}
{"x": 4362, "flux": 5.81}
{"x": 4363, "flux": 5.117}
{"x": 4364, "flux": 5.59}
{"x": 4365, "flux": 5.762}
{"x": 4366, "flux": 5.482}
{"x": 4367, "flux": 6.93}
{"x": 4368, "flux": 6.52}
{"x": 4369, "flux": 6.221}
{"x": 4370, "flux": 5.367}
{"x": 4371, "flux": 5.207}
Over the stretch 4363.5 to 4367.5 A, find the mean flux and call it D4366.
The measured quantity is 5.94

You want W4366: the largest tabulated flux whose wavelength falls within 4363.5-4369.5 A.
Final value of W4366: 6.93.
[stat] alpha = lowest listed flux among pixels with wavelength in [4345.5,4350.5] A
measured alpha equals 6.466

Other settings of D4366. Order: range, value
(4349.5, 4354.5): 6.24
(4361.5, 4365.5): 5.57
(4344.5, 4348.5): 6.7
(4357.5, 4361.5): 5.75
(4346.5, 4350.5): 6.67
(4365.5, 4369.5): 6.29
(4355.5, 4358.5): 5.59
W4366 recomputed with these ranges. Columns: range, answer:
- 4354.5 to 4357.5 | 5.408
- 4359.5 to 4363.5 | 5.81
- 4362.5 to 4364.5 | 5.59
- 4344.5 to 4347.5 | 7.156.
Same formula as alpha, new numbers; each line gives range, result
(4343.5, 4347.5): 6.116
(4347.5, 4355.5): 5.408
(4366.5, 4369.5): 6.221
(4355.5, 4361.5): 4.88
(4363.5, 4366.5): 5.482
